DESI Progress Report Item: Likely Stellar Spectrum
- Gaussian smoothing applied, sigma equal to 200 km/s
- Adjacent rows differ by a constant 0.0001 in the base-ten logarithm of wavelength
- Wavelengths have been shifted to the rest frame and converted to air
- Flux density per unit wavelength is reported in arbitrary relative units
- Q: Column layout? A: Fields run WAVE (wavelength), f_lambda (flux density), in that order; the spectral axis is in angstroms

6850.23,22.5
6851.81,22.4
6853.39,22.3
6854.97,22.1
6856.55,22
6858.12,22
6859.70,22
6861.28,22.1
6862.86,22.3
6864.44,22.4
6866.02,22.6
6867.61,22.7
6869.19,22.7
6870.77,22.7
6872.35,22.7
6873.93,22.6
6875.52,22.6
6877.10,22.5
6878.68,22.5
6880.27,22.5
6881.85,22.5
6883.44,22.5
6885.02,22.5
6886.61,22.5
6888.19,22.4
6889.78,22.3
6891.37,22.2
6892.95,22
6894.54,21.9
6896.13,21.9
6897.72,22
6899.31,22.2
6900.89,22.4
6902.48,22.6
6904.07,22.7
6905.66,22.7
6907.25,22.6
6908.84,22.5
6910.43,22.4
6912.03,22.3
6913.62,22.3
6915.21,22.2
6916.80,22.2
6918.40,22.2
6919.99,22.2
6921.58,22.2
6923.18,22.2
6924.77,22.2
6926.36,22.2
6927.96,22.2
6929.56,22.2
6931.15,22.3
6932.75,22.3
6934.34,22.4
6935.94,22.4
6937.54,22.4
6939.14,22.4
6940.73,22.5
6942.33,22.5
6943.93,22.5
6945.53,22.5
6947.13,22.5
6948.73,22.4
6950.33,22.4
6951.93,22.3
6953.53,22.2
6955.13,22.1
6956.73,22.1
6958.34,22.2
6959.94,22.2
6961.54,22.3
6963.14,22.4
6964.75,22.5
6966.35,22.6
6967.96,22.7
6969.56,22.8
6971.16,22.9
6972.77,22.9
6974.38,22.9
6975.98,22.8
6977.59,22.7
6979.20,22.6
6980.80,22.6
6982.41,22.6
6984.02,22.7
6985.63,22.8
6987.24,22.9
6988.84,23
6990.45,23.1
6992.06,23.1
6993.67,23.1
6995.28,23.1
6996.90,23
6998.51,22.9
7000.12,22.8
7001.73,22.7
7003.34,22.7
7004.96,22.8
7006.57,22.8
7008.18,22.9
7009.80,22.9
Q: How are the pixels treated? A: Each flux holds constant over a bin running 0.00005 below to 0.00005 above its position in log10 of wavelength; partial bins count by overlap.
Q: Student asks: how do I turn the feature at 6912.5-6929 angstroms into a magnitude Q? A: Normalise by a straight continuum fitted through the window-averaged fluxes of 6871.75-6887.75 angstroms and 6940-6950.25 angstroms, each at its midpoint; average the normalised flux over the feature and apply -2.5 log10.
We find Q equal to 0.01 mag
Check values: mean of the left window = 22.5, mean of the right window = 22.5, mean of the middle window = 22.2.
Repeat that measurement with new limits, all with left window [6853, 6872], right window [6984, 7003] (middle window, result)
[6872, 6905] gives 0.00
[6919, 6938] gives 0.02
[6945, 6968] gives 0.02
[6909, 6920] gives 0.02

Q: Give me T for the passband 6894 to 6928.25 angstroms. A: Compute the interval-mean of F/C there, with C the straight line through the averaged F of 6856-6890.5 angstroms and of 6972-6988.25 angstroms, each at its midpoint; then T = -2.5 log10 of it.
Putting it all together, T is 0.01 mag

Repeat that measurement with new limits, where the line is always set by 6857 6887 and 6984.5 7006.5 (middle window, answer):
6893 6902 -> 0.023 mag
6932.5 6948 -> 0.013 mag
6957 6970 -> 0.018 mag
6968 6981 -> 0.002 mag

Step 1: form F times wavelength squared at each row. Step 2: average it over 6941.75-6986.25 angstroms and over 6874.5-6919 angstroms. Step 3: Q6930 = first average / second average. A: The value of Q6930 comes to 1.03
